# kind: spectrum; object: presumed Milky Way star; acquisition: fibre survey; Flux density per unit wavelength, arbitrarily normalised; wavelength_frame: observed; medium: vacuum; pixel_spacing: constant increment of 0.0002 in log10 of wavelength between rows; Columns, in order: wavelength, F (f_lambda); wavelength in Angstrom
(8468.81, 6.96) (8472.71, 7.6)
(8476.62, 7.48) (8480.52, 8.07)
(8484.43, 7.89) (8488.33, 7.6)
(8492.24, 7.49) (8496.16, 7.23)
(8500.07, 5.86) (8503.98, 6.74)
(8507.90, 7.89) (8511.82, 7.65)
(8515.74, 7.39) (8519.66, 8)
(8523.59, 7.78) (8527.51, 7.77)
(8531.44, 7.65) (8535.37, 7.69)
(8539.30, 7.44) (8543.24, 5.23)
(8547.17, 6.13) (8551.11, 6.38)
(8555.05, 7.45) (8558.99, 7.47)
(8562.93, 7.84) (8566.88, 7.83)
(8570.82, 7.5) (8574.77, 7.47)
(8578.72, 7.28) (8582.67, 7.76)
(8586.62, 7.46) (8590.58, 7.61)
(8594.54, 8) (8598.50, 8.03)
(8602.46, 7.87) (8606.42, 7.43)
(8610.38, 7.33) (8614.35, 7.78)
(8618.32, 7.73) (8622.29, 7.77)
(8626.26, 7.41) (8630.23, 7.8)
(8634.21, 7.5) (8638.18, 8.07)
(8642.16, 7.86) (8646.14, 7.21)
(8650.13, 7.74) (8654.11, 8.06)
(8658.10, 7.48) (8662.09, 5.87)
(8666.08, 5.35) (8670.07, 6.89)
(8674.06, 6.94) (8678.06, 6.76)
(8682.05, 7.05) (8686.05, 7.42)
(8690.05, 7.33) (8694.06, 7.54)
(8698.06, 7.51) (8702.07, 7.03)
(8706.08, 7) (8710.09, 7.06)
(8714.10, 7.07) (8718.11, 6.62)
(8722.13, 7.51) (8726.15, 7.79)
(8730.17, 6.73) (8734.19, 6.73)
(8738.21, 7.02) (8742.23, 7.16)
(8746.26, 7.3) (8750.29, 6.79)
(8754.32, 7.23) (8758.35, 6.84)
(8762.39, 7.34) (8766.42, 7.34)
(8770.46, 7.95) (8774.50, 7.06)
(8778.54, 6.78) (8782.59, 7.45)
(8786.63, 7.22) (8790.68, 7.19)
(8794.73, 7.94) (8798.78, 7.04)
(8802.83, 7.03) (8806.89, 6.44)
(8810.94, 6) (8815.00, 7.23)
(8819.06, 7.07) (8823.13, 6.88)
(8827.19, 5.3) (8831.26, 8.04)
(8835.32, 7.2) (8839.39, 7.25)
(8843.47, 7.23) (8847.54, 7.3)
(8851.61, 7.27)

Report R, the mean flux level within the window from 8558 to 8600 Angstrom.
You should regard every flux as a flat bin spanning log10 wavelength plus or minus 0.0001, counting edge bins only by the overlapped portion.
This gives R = 7.66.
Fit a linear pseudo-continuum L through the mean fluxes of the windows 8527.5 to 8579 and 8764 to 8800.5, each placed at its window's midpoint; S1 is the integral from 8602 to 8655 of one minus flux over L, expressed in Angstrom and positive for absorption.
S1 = -3.1 Angstrom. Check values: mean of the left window 7.2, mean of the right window 7.33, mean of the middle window 7.67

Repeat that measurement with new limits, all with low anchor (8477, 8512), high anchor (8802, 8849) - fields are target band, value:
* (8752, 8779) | -1.0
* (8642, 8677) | 0.7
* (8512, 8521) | -0.4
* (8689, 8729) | -0.9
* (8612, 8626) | -1.0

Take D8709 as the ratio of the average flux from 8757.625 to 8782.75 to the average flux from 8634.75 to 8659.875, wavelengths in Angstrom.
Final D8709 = 0.9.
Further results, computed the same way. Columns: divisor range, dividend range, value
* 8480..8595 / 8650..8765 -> 0.96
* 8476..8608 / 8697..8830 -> 0.95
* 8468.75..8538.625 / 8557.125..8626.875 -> 1.02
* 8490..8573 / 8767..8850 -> 0.98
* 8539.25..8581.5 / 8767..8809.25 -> 1.02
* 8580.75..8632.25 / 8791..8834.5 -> 0.90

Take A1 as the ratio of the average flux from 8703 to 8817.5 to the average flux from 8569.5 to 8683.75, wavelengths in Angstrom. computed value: 1.0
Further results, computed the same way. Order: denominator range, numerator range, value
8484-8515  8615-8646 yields 1.06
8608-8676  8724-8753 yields 0.96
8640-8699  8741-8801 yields 1.02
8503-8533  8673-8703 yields 0.94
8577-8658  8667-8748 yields 0.92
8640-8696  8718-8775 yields 1.01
